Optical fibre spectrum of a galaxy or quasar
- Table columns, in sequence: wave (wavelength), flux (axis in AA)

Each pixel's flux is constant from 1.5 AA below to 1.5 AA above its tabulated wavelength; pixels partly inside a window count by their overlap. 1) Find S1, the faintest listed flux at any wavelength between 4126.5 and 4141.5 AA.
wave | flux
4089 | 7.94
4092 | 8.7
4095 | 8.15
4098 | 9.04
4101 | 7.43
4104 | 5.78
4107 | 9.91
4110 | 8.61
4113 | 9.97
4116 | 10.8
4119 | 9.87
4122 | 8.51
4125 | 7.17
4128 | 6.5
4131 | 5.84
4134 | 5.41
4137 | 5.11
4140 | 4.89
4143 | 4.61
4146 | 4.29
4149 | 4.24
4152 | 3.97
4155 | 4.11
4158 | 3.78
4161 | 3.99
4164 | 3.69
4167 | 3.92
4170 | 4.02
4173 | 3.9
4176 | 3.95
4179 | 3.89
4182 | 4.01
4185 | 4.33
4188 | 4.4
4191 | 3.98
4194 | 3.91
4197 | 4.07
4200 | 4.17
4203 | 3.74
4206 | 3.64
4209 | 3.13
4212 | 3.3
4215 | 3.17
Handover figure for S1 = 4.89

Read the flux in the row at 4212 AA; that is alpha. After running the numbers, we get 3.3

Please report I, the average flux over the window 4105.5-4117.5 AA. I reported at 9.82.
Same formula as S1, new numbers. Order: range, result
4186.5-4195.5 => 3.91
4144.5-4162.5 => 3.78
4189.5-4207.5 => 3.64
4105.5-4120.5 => 8.61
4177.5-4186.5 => 3.89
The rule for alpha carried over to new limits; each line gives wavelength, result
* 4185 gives 4.33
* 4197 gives 4.07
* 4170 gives 4.02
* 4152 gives 3.97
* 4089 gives 7.94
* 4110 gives 8.61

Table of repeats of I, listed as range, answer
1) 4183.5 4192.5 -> 4.24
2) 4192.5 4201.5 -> 4.05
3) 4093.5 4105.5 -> 7.6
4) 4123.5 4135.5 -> 6.23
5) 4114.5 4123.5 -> 9.73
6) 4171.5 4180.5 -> 3.91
